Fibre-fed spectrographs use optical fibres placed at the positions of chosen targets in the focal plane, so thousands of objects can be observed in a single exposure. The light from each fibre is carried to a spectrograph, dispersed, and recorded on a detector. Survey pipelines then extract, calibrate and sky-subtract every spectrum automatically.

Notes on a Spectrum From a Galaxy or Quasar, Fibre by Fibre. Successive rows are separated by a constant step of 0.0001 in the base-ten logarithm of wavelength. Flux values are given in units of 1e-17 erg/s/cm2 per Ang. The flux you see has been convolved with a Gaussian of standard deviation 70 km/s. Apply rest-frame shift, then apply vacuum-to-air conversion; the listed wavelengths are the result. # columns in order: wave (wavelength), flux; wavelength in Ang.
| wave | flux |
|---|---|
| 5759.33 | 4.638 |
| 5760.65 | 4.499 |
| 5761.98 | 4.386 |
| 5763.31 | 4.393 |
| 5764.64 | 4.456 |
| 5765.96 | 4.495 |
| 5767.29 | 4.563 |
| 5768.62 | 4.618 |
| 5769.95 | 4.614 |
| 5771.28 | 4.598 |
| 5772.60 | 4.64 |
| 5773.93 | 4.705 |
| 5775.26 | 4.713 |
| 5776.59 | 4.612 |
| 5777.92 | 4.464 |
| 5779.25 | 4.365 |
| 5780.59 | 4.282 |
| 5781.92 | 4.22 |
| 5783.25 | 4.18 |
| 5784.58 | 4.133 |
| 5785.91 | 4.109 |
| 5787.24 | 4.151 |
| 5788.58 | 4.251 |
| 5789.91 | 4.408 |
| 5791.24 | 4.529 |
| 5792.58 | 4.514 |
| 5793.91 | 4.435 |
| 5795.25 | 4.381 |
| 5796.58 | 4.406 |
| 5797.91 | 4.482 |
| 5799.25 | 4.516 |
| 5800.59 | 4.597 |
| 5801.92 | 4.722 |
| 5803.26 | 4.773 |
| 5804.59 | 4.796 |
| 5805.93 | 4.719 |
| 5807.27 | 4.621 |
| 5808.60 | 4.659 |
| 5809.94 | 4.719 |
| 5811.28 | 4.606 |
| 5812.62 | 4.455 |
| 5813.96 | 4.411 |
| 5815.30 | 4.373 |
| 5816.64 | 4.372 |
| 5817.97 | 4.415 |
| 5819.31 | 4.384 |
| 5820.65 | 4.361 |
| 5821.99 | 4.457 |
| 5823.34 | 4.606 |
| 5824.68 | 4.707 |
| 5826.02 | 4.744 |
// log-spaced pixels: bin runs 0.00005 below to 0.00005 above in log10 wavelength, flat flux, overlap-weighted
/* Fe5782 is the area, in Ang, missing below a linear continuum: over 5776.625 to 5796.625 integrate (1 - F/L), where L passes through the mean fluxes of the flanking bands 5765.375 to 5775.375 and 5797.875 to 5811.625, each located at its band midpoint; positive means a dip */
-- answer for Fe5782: 1.3 Ang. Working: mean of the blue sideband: 4.61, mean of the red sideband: 4.66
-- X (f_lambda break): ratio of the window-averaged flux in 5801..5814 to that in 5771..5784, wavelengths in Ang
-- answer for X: 1.04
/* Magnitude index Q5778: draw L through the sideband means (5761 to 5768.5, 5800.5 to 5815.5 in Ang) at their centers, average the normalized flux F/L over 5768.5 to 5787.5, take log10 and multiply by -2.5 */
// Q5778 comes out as 0.02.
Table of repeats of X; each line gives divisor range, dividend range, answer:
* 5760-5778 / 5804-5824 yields 0.99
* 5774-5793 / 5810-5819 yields 1.02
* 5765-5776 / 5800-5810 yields 1.02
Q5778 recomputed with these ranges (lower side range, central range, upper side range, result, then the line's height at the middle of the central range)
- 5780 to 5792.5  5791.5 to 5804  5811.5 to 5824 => -0.05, 4.32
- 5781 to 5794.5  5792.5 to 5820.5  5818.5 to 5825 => -0.03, 4.4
